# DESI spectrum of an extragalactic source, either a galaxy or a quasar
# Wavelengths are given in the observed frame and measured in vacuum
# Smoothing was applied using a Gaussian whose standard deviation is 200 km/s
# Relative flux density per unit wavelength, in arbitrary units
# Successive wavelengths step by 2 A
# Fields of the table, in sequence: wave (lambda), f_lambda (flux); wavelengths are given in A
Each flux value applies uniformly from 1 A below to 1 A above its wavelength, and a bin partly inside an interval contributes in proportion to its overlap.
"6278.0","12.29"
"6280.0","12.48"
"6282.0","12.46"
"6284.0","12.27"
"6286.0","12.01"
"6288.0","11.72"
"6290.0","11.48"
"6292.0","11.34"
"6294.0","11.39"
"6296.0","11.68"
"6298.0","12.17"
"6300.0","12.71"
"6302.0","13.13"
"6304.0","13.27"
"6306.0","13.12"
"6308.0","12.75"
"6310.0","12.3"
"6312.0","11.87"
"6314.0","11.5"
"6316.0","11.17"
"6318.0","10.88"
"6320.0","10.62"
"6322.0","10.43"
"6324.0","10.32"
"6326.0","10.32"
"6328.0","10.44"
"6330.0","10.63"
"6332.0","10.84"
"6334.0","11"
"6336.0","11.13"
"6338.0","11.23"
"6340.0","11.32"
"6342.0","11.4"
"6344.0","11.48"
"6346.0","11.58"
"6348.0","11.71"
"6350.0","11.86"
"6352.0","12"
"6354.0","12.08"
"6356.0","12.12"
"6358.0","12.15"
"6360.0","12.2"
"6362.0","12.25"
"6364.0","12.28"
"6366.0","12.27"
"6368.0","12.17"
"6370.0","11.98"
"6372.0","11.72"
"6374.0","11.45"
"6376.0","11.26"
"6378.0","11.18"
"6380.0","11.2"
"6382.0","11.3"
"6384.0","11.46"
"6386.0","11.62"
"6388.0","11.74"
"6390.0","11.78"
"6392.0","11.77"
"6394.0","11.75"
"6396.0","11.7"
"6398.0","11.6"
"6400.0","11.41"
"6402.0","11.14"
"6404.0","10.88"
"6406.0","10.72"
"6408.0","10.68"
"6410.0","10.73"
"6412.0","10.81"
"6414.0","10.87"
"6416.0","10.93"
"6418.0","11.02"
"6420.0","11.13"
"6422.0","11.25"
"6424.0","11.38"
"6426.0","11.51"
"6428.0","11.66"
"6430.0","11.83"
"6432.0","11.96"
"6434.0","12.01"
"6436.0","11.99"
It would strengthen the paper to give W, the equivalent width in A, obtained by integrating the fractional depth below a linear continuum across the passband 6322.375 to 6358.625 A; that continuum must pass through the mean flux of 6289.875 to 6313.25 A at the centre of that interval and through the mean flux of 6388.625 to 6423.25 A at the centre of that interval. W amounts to 1.8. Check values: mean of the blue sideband 12.3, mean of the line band 11.3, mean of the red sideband 11.2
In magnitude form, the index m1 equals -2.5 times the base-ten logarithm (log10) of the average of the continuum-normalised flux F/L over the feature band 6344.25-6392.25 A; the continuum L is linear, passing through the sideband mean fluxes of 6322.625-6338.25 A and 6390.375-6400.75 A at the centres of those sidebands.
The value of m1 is -0.05 mag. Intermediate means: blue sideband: 10.7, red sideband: 11.7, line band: 11.8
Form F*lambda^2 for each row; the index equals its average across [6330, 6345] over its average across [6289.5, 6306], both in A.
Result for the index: 0.9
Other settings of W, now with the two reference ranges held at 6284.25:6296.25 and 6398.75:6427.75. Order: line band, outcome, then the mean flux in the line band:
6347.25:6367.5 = -1.4 A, 12.1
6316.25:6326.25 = 0.8 A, 10.6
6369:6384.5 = -0.3 A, 11.4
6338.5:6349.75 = -0.1 A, 11.5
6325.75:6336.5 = 0.7 A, 10.7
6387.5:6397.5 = -0.5 A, 11.7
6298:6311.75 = -1.4 A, 12.8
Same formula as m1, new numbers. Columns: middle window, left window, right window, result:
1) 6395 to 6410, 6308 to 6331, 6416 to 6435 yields 0.025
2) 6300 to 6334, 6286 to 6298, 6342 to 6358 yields 0.019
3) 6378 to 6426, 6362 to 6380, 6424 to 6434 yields 0.047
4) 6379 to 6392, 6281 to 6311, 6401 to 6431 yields -0.013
